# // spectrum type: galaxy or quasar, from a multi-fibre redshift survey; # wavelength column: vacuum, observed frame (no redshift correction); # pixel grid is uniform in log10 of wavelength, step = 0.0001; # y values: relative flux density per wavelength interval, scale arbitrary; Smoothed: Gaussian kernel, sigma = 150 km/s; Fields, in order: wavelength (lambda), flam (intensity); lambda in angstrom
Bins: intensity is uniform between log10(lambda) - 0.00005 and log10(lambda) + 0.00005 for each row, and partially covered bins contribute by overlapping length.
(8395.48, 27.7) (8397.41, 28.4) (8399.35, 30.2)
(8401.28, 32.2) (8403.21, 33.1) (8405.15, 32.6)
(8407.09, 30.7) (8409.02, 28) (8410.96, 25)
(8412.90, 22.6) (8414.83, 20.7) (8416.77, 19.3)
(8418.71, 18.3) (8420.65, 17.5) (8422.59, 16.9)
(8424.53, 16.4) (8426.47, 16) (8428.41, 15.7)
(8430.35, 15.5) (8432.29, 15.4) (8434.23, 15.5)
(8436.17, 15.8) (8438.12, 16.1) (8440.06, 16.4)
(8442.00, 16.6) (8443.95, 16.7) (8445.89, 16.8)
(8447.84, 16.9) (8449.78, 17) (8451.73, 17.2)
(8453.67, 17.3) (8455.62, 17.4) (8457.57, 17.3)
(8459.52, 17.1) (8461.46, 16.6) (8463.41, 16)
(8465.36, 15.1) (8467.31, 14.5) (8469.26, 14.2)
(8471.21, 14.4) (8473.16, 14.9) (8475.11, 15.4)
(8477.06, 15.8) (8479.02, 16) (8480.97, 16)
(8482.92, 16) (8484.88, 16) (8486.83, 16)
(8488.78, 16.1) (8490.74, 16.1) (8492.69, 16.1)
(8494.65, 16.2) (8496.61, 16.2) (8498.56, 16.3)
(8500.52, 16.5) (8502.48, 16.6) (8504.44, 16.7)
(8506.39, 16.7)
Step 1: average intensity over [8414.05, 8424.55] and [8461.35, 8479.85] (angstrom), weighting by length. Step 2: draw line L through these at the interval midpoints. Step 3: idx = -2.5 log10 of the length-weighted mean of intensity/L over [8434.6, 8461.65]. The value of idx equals -0.016 mag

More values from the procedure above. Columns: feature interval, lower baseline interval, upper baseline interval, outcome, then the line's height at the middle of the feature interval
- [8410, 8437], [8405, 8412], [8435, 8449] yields 0.28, 23.2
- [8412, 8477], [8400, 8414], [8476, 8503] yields 0.35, 23.2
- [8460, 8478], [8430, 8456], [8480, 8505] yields 0.07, 16.3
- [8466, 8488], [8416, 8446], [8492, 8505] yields 0.07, 16.4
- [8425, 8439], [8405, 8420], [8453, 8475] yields 0.31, 20.9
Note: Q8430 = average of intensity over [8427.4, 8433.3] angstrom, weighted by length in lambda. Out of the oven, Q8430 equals 15.5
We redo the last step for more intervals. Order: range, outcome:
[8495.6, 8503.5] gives 16.4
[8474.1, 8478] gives 15.6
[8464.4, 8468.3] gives 14.8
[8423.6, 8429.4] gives 16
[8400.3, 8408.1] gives 32.1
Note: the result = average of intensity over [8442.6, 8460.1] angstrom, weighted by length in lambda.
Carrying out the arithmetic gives 17.1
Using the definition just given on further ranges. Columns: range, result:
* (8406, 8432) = 20.1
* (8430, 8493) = 16.1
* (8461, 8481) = 15.3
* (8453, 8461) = 17.2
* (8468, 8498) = 15.7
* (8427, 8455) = 16.4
